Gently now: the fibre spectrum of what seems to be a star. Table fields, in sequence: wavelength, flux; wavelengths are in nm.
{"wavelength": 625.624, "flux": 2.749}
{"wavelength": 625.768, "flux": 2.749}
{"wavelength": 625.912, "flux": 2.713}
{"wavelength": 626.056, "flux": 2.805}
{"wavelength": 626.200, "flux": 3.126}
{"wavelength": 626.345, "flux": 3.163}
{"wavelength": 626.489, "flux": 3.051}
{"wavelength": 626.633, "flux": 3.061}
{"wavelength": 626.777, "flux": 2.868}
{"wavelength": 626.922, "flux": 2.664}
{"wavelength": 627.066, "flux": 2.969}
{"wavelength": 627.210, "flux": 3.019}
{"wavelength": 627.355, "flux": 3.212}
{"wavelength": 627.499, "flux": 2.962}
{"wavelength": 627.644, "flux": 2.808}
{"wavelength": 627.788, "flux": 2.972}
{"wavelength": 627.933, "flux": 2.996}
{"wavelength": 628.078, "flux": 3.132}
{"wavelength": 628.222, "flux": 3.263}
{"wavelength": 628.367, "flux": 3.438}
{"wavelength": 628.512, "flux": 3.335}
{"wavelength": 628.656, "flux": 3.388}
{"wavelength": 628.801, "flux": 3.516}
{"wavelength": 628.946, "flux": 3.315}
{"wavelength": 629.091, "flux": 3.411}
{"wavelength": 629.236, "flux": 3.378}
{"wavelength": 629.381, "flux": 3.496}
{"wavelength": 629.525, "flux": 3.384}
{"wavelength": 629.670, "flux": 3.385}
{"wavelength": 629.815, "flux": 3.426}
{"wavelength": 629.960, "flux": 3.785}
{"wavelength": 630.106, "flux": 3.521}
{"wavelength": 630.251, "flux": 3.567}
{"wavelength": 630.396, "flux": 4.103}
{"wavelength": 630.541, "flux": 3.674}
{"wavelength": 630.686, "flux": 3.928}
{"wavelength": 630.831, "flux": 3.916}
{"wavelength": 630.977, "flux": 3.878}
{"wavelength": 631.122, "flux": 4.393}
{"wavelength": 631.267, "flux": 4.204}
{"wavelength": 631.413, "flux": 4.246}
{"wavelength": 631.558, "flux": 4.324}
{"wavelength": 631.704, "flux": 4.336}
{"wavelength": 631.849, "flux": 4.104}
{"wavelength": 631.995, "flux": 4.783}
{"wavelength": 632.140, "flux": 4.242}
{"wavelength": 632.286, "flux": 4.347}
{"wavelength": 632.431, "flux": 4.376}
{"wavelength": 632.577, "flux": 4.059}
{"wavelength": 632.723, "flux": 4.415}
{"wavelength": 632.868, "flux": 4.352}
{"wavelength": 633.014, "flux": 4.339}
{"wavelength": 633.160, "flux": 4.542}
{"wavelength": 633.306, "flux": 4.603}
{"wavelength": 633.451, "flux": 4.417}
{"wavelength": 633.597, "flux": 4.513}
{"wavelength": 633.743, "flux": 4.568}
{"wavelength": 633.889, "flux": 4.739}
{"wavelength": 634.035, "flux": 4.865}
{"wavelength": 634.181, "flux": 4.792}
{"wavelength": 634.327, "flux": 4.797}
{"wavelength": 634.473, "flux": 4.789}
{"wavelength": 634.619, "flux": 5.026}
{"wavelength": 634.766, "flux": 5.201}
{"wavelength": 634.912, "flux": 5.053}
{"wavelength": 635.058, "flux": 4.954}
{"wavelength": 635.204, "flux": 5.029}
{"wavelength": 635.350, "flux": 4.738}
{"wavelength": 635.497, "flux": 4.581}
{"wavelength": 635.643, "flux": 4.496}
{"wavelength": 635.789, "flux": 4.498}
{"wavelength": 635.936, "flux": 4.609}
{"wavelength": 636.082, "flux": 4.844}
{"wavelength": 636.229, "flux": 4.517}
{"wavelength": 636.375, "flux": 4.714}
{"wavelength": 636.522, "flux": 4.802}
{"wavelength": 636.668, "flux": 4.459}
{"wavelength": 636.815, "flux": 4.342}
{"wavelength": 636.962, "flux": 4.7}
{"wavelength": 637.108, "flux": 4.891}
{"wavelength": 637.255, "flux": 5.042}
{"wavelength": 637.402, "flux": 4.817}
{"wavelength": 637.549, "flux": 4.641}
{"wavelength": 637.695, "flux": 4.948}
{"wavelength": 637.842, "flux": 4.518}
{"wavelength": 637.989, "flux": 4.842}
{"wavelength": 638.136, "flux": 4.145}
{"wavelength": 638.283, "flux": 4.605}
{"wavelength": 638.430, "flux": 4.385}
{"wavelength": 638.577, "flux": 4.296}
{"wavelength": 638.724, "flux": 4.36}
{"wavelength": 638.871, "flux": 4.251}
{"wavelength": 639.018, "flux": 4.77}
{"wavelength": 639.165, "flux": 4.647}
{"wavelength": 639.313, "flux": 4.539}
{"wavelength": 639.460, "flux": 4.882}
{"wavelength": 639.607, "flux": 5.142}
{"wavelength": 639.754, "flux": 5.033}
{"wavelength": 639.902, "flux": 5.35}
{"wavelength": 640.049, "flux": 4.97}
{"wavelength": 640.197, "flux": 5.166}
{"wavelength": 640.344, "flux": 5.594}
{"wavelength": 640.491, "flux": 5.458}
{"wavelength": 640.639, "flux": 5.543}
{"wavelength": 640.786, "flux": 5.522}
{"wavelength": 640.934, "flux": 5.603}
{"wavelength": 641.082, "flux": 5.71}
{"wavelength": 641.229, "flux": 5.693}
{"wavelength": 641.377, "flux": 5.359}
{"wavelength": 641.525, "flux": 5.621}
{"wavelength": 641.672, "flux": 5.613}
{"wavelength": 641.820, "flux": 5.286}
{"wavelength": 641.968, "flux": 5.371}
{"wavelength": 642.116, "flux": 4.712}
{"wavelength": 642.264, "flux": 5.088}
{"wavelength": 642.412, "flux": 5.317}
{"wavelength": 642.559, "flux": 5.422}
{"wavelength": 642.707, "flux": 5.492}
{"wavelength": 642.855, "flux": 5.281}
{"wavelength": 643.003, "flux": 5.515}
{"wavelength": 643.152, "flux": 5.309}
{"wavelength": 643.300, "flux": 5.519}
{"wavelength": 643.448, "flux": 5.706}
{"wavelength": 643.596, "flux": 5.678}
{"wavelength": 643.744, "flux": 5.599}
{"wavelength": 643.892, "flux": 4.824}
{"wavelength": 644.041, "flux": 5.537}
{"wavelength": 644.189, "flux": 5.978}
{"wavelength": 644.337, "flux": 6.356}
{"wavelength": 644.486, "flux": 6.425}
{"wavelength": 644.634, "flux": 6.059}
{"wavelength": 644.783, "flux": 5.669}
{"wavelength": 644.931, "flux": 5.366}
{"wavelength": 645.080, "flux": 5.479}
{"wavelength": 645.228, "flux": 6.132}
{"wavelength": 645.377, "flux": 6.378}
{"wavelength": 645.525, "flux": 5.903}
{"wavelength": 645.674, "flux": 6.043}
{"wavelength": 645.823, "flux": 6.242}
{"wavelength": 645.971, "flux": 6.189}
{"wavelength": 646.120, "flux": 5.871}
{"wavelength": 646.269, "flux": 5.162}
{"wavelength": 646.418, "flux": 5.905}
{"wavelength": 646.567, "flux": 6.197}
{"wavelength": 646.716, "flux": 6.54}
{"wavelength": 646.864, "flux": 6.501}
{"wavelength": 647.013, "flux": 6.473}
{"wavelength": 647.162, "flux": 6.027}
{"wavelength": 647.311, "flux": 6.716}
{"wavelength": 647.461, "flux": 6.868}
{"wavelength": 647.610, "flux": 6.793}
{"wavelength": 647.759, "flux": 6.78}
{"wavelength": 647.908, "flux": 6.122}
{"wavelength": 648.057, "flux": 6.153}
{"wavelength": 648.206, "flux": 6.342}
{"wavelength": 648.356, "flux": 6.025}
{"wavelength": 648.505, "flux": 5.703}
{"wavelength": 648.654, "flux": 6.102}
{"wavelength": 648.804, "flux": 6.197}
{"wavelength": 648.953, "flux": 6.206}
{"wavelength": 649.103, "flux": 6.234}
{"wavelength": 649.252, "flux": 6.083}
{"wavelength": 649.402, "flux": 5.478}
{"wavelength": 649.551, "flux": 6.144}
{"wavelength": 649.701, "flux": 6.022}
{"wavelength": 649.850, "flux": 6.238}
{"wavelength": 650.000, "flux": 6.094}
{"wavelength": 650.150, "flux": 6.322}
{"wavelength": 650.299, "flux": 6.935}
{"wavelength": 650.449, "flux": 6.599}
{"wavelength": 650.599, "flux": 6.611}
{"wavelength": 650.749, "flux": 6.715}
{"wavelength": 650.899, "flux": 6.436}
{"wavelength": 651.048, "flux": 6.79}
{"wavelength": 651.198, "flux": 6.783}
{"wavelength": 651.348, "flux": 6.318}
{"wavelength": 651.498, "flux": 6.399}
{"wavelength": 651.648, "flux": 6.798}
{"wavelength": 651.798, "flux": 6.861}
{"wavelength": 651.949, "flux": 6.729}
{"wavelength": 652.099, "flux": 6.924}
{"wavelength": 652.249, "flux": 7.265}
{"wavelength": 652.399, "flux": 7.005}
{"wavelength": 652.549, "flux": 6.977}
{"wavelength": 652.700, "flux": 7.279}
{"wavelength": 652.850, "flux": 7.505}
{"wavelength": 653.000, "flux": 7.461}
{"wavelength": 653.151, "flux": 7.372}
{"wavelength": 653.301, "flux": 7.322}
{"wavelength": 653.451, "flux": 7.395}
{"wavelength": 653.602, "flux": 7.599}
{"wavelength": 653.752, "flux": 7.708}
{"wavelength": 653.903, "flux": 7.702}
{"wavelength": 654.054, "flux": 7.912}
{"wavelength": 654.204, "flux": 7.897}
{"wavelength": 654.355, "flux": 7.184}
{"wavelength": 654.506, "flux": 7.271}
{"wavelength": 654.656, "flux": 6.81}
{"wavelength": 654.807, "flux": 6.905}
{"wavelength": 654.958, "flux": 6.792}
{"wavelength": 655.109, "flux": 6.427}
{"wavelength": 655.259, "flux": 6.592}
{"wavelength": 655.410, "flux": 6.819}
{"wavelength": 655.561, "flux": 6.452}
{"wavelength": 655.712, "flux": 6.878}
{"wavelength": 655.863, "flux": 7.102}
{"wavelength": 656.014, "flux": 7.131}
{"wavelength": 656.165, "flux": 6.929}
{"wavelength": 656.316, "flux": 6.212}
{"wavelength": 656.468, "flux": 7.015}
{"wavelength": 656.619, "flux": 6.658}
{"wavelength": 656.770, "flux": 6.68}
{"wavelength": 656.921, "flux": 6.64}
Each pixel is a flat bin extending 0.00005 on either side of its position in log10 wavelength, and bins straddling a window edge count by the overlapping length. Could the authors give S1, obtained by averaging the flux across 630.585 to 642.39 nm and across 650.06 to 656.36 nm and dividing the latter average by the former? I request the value 1.47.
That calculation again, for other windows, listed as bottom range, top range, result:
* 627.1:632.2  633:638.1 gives 1.30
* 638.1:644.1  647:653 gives 1.26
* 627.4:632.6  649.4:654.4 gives 1.87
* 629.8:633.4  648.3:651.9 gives 1.53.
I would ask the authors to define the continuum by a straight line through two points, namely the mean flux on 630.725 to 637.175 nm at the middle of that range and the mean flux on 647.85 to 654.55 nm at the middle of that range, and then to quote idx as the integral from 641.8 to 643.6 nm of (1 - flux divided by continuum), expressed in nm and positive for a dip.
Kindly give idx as 0.10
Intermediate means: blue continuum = 4.55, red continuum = 6.74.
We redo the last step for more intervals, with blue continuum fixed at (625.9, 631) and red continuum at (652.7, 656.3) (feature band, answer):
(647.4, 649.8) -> 0.03 nm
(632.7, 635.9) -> -0.41 nm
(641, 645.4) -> -0.07 nm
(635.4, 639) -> -0.01 nm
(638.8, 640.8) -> -0.02 nm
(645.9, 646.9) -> -0.01 nm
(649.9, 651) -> 0.01 nm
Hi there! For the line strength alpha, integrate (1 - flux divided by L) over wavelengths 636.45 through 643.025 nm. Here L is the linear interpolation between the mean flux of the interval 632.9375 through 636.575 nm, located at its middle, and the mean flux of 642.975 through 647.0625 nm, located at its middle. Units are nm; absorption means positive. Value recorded 0.34 nm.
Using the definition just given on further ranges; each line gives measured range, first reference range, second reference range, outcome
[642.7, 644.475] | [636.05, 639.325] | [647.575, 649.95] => -0.054 nm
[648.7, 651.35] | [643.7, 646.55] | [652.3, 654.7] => 0.166 nm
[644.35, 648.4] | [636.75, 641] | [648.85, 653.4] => -0.135 nm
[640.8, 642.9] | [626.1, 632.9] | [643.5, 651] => -0.018 nm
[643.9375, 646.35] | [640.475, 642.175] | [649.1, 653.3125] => 0.008 nm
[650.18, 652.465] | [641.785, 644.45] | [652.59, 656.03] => -0.001 nm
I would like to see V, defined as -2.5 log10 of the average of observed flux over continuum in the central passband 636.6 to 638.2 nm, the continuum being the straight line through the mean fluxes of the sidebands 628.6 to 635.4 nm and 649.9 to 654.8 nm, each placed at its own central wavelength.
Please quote 0.066 mag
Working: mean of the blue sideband 4.22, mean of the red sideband 7.03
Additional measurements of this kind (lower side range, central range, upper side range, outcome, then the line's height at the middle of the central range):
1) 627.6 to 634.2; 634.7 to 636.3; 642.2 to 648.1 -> -0.05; 4.57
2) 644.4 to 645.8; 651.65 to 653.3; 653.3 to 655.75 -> -0.04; 6.89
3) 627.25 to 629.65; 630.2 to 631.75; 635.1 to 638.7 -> -0.11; 3.67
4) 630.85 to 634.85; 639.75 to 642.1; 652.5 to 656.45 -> 0.01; 5.47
